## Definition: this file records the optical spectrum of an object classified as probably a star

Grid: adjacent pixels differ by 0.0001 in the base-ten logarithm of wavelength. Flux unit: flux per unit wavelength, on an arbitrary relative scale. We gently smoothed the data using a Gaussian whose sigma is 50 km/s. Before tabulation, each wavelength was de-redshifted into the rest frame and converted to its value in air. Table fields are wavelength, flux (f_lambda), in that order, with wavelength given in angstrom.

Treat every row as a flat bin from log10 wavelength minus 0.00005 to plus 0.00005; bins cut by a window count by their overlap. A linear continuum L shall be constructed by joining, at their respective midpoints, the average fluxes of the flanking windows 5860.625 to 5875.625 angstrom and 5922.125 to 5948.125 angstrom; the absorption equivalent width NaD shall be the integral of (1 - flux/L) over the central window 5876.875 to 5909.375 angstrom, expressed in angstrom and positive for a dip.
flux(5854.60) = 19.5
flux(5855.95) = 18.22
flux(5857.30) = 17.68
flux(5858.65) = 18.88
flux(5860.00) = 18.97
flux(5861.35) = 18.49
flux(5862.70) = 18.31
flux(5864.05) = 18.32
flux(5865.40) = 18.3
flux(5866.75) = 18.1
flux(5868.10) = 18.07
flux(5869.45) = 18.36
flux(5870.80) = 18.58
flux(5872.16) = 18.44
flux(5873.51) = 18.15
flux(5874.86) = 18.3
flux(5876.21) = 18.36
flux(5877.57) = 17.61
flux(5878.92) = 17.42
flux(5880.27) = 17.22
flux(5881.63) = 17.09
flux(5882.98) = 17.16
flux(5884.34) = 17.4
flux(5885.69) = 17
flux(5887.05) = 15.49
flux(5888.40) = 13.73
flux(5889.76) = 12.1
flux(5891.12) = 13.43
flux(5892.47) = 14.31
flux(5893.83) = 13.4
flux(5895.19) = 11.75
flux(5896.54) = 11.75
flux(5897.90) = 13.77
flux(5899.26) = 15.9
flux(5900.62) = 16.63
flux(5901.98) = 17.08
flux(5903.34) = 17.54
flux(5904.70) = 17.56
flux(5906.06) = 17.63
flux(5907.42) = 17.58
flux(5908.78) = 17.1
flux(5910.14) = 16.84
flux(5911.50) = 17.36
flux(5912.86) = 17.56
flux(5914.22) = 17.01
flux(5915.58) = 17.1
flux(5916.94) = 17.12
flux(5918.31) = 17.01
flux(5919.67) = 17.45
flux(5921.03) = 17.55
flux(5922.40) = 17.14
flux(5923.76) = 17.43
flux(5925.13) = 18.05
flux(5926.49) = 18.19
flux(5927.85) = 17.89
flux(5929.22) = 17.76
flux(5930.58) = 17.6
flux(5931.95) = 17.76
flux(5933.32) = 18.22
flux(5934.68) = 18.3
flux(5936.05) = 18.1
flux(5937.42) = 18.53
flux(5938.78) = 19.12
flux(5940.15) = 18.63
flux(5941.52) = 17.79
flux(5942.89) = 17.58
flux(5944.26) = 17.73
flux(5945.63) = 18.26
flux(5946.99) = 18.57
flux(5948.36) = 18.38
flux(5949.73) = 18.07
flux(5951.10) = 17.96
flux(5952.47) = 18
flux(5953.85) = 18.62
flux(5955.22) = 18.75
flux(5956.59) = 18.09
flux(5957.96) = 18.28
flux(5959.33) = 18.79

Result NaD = 4.44 angstrom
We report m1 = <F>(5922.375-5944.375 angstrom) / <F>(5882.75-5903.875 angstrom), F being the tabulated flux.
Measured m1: 1.2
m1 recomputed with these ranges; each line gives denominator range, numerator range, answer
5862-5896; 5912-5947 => 1.07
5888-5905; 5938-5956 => 1.26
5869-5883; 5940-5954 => 1.01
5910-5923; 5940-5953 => 1.05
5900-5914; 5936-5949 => 1.06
